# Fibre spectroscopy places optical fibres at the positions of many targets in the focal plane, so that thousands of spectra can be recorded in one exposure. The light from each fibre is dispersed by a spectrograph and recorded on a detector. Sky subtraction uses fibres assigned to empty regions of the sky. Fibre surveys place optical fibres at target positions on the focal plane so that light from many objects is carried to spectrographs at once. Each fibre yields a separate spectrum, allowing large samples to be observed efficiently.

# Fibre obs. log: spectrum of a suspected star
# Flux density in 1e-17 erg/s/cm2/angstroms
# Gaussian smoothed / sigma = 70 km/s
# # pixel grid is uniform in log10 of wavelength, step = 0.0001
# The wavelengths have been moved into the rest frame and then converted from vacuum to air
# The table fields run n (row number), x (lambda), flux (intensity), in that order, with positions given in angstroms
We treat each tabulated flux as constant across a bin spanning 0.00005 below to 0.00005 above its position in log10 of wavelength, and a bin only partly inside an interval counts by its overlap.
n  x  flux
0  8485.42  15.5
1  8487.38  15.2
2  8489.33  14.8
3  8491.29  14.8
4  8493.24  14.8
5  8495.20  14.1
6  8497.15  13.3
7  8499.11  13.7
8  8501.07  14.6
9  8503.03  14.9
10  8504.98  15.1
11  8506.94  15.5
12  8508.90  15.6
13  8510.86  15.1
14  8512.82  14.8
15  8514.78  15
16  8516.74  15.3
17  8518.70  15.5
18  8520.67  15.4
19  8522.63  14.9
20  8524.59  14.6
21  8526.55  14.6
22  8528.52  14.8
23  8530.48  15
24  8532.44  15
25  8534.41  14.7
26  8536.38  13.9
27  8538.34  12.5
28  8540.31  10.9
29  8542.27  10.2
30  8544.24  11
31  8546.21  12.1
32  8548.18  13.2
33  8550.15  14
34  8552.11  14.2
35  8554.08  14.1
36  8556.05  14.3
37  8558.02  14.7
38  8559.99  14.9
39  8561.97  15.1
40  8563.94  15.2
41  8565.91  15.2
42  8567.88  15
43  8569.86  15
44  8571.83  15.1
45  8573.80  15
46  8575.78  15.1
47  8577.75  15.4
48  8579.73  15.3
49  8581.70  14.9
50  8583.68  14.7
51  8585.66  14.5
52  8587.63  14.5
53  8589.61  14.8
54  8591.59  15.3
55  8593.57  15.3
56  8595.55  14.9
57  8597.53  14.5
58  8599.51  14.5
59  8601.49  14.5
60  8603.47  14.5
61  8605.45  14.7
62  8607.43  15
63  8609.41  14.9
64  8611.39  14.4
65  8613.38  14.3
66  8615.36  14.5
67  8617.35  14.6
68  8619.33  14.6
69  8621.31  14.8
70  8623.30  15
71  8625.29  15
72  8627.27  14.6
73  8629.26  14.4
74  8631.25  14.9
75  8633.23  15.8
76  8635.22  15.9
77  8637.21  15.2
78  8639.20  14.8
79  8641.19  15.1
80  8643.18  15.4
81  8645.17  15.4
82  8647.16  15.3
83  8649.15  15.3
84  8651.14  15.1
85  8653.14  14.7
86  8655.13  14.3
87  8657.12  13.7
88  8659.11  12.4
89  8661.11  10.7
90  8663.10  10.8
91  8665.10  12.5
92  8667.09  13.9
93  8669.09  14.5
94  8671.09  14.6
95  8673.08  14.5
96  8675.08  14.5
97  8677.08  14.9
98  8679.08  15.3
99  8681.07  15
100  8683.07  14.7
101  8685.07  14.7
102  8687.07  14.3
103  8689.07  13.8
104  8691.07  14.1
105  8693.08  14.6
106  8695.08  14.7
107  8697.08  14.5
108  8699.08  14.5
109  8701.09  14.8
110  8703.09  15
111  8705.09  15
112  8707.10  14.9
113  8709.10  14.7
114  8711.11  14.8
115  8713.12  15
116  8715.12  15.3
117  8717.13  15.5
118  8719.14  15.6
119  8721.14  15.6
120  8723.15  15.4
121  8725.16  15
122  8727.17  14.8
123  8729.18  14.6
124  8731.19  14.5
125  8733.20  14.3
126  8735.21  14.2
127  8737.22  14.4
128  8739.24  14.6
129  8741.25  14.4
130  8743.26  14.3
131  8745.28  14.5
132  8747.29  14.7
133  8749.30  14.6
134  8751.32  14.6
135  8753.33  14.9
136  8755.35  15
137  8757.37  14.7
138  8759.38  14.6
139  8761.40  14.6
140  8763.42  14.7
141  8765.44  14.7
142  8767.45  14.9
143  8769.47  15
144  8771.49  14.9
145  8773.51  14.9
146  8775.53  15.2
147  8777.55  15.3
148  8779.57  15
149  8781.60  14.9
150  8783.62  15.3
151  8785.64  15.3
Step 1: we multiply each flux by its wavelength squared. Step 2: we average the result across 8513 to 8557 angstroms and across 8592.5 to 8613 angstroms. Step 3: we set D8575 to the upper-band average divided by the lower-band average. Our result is 1.08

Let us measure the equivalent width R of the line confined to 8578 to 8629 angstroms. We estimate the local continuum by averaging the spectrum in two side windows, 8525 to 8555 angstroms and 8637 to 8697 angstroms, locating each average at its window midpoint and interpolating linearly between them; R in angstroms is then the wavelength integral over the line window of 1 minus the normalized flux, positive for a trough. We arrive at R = -3.4 angstroms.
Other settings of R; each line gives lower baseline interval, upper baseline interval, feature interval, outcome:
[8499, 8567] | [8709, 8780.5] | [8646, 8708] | 1.7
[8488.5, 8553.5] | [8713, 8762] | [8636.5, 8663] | 0.5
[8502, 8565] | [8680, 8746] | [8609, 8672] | 0.5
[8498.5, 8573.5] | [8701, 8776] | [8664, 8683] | 0.3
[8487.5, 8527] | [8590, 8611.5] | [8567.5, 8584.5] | -0.3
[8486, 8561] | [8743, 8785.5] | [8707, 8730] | -0.6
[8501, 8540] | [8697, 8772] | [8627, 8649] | -0.6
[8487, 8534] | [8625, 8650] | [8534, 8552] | 2.9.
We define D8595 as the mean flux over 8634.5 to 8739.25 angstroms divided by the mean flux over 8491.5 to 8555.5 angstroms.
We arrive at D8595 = 1.0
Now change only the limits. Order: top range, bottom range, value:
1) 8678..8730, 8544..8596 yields 1.02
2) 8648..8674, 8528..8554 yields 1.03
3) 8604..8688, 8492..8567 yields 1.02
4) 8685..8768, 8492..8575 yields 1.03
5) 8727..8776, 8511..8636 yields 1.01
